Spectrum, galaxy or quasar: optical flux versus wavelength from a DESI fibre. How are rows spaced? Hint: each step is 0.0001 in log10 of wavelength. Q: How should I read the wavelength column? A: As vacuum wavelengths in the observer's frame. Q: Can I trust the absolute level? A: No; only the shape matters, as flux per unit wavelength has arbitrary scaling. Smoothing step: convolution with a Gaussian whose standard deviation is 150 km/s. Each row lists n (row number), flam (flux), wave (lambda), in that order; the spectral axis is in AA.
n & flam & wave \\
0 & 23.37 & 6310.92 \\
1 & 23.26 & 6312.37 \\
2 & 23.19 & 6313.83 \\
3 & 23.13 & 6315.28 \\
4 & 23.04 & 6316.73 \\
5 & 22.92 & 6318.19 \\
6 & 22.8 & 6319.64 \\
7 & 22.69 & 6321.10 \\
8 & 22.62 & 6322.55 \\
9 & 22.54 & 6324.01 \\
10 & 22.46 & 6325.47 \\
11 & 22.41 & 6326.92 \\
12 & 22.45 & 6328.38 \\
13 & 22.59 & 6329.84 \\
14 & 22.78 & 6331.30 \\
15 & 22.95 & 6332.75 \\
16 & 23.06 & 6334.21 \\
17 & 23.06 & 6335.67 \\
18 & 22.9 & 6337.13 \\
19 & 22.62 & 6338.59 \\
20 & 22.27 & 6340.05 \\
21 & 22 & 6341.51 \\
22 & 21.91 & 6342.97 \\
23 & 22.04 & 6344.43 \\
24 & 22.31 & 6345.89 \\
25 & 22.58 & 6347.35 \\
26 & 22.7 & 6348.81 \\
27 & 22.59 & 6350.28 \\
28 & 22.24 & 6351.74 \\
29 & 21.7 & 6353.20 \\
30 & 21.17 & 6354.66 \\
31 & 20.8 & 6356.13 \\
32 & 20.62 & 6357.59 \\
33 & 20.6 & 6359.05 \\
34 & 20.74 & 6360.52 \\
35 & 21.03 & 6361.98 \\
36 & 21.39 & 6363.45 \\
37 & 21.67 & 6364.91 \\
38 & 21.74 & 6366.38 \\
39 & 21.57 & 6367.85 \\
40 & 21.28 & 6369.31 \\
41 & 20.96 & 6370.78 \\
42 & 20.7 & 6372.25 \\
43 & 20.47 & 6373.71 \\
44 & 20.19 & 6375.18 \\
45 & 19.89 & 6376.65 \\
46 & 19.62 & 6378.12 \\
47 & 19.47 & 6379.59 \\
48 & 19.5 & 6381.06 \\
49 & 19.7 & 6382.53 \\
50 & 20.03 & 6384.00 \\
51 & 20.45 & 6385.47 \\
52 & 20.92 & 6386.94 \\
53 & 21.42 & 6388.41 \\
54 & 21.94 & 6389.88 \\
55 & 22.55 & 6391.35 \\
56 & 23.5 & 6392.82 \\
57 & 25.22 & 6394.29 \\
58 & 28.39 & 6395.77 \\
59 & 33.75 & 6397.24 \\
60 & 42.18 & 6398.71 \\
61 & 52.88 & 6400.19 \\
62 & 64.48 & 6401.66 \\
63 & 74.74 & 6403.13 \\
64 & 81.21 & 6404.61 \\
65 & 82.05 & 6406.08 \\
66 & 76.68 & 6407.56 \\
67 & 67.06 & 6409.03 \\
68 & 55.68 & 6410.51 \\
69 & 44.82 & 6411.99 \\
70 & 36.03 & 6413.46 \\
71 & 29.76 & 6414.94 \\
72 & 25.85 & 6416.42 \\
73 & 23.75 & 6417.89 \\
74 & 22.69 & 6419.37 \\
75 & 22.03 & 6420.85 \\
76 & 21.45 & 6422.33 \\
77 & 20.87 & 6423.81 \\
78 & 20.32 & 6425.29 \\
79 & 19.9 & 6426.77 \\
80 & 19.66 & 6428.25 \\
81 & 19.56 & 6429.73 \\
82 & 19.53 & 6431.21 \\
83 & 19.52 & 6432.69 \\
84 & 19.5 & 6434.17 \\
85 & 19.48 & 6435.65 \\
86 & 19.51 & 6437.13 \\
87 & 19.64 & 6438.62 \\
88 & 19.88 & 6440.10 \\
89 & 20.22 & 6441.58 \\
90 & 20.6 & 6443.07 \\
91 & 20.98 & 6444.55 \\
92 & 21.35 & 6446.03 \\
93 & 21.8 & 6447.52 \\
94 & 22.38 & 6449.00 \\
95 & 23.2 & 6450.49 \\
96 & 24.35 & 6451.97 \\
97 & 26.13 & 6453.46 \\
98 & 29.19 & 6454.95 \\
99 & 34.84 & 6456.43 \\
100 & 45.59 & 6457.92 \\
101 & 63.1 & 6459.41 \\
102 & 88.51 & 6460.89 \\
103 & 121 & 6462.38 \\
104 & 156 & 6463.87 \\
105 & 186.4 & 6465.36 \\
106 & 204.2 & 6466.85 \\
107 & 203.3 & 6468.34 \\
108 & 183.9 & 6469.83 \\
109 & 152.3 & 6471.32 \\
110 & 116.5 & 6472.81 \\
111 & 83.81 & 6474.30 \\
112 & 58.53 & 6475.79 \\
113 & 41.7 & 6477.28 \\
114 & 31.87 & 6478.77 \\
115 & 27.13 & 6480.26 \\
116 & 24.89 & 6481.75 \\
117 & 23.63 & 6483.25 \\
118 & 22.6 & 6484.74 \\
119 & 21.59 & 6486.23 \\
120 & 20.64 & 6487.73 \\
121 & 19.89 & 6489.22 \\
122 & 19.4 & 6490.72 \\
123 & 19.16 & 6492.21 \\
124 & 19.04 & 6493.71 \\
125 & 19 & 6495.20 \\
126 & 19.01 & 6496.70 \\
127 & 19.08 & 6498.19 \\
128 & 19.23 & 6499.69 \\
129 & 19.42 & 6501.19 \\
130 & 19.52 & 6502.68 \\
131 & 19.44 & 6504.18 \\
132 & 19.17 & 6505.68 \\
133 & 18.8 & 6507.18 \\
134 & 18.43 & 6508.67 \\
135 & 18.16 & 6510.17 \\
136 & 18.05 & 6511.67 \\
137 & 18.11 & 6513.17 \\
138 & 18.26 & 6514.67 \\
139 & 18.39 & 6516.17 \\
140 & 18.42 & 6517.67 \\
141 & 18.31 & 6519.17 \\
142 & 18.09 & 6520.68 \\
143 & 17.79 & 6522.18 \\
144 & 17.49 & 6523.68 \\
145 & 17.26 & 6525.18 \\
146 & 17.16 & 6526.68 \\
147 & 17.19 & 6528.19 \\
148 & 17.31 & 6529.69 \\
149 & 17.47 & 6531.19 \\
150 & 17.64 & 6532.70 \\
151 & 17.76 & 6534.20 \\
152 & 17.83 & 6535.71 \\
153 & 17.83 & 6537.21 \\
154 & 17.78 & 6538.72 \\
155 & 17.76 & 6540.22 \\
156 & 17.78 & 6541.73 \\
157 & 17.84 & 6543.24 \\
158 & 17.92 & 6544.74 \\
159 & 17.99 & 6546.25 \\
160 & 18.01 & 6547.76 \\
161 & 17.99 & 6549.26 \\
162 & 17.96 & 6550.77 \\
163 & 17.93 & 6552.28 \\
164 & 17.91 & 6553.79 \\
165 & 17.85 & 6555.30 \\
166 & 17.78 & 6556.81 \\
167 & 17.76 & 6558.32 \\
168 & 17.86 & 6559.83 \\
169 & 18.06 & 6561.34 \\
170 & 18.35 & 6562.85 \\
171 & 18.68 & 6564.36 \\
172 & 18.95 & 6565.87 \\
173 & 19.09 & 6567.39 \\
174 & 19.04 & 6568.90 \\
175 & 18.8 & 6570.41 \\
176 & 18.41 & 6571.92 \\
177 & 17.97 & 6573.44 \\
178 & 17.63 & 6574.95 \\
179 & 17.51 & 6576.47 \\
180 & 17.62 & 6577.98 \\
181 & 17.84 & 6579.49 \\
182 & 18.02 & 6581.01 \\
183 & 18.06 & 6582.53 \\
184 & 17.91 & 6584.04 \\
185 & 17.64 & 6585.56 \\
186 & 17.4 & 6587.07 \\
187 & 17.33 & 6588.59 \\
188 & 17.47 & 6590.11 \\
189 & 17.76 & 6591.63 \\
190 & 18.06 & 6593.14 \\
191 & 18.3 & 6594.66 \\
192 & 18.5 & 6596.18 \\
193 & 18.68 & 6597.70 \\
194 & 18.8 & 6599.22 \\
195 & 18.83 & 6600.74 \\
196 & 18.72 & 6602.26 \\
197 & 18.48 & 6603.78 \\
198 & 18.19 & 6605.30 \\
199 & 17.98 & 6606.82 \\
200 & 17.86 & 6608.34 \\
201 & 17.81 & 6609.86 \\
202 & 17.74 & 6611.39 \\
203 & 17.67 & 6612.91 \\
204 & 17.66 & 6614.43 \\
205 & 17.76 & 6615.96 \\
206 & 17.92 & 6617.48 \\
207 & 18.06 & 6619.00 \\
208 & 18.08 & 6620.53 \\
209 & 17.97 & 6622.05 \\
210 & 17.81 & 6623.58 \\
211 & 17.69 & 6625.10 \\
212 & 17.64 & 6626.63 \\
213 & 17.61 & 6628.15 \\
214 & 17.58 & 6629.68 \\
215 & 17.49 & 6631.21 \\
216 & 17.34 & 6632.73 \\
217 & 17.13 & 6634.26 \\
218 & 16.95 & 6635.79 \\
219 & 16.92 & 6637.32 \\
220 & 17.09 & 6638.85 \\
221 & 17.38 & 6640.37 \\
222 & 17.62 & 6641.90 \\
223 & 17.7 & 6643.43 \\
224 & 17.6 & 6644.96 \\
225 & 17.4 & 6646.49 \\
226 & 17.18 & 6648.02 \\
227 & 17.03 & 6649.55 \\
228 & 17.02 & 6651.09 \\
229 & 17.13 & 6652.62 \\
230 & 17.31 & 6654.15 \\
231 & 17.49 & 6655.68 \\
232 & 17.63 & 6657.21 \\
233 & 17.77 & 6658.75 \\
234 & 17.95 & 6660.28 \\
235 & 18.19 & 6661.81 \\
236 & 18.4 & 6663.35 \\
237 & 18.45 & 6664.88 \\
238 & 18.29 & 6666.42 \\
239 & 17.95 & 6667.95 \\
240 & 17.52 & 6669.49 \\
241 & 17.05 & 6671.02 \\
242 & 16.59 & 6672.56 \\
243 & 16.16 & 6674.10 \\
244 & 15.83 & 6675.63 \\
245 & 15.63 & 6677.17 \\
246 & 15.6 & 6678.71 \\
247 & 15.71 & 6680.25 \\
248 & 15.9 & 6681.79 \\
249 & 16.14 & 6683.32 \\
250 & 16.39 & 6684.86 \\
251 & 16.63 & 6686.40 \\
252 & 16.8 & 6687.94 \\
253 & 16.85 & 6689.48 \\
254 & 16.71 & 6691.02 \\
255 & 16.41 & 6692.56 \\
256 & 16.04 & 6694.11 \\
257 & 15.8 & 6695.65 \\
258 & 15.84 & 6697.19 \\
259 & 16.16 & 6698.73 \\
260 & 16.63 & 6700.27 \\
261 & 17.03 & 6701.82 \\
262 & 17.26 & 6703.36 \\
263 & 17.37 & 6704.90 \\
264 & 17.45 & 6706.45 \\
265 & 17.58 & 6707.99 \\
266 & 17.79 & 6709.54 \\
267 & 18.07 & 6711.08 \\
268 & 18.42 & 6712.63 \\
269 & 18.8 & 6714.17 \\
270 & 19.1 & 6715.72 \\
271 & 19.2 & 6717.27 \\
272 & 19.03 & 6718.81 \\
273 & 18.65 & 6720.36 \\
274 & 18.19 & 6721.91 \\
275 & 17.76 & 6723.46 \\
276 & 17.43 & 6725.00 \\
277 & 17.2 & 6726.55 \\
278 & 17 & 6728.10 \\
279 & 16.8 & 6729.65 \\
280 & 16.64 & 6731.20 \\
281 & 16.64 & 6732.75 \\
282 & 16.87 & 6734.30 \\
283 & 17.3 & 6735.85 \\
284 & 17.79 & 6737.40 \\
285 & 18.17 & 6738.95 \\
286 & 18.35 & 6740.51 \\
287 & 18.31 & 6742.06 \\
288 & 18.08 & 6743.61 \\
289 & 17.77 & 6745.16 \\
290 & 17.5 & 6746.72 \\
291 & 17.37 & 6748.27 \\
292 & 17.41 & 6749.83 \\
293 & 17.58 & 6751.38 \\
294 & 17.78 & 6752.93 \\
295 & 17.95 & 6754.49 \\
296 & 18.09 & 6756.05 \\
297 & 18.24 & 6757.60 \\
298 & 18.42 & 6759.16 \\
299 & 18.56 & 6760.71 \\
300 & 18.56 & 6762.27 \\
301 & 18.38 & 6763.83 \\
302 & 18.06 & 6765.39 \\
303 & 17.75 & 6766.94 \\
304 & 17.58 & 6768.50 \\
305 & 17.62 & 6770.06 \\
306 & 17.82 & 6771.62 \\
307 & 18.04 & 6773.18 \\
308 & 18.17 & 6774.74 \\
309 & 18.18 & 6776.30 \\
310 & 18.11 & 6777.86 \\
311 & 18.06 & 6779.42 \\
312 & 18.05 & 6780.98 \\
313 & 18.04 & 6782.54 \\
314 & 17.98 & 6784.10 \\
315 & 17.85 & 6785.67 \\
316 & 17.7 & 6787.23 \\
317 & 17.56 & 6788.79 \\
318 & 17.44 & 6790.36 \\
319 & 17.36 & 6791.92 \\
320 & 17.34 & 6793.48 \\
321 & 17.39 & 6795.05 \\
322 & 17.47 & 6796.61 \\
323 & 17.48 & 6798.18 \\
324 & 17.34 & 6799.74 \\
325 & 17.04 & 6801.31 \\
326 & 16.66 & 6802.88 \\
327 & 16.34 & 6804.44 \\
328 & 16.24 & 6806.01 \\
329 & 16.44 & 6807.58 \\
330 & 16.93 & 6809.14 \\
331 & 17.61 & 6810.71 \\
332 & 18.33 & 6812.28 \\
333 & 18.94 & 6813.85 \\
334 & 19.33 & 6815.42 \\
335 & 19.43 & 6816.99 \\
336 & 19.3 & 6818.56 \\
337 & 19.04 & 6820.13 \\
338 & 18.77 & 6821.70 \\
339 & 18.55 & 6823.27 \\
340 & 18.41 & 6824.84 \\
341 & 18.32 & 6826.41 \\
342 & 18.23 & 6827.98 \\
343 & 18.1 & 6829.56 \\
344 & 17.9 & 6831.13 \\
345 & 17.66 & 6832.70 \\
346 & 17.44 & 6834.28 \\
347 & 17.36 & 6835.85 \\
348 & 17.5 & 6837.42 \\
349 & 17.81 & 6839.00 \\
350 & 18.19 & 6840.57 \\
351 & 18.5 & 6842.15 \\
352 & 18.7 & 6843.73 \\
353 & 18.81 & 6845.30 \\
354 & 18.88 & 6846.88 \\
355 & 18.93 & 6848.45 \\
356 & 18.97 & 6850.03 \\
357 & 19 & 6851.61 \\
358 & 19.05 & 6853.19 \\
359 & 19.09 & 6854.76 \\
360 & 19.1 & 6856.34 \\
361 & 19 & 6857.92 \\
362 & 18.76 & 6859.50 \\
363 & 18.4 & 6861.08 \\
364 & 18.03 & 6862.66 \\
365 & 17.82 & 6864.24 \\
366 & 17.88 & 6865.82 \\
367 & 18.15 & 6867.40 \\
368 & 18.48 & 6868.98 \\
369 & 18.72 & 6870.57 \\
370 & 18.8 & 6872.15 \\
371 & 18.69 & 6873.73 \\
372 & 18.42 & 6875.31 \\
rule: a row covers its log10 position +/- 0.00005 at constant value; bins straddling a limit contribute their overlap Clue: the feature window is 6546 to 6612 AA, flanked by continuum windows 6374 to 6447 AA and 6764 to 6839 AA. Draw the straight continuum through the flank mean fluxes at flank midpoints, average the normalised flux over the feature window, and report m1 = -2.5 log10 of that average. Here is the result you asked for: 0.352 mag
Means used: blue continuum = 30.5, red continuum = 17.8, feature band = 18.1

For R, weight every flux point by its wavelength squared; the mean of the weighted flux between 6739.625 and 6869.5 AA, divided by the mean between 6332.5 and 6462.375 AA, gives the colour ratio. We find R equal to 0.7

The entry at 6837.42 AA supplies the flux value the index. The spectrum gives 17.5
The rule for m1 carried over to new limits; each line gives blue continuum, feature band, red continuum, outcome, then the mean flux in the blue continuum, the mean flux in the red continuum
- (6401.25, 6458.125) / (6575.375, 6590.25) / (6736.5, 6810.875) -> 0.41 mag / 32.4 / 17.7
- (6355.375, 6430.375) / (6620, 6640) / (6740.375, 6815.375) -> 0.28 mag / 30.5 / 17.7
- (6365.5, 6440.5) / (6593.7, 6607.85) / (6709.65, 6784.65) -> 0.25 mag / 30.3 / 17.9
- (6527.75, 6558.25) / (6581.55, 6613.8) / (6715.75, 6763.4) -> -0.02 mag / 17.8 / 17.8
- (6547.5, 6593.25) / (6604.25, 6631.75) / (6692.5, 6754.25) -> 0.00 mag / 18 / 17.5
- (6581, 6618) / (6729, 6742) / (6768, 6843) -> 0.03 mag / 18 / 17.9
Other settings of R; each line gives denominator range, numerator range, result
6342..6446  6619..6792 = 0.69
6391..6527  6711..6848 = 0.47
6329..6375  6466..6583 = 1.46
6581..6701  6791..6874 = 1.11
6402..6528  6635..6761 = 0.45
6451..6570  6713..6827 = 0.52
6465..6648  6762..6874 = 0.74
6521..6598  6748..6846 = 1.07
